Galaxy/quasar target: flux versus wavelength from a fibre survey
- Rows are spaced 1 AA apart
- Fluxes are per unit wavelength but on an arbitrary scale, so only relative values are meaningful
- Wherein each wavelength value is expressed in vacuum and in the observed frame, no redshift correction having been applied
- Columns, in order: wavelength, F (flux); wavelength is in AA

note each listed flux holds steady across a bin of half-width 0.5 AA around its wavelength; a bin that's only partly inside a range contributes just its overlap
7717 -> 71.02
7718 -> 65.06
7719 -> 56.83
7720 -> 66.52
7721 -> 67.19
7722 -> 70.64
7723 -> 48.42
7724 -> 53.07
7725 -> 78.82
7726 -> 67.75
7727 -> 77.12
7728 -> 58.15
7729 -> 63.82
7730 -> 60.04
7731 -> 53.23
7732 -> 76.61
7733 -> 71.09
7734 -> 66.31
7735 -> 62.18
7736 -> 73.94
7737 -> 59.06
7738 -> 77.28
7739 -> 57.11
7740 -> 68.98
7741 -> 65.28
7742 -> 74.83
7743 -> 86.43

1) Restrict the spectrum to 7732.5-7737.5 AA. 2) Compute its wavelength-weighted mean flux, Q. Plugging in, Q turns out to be 66.5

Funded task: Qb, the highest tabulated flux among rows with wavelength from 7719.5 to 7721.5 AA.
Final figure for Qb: 67.19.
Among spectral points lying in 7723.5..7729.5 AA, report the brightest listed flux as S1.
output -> 78.82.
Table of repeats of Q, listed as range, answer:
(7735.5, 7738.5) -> 70.1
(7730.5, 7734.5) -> 66.8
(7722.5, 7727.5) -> 65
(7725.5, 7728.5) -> 67.7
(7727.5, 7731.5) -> 58.8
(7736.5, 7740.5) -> 65.6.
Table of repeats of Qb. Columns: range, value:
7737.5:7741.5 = 77.28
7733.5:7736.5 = 73.94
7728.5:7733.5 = 76.61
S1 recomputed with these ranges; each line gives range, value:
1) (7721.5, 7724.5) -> 70.64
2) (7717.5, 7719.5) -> 65.06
